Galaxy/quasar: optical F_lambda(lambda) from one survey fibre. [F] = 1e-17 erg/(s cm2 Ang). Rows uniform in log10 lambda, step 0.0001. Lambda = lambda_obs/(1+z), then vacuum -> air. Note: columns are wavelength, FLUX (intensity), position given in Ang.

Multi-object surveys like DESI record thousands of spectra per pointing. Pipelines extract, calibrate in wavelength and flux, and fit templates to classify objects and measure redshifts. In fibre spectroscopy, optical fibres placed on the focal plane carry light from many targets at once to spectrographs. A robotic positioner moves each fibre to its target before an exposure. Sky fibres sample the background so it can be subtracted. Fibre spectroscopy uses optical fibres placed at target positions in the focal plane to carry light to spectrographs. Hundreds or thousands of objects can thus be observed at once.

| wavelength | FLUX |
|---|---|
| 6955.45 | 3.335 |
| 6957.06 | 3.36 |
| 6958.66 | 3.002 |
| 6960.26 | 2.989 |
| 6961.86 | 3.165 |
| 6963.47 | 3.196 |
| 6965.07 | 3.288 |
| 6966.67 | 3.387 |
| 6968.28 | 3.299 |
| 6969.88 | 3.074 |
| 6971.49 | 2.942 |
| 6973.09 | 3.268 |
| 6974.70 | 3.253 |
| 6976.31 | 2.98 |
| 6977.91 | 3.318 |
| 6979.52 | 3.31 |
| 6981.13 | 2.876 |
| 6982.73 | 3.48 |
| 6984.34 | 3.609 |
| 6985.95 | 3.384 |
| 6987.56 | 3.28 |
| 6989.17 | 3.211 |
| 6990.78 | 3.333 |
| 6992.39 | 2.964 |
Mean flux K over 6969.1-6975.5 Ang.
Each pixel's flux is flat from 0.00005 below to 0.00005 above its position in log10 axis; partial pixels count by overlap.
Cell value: 3.13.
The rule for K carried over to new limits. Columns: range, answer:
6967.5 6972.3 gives 3.11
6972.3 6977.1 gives 3.16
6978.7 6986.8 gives 3.33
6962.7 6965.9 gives 3.25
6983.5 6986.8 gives 3.49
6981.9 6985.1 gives 3.54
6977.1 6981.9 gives 3.17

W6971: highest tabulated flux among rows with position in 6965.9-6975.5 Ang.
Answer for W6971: 3.387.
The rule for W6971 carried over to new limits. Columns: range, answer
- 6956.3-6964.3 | 3.36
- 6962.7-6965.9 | 3.288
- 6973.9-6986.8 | 3.609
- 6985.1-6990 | 3.384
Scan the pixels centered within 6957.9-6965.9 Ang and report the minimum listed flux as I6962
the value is 2.989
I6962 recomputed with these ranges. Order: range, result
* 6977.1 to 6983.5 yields 2.876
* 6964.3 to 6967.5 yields 3.288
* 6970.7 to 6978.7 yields 2.942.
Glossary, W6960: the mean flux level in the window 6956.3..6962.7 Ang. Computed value 3.13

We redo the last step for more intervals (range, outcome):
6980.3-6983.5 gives 3.18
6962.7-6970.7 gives 3.25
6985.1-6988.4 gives 3.33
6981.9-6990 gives 3.39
